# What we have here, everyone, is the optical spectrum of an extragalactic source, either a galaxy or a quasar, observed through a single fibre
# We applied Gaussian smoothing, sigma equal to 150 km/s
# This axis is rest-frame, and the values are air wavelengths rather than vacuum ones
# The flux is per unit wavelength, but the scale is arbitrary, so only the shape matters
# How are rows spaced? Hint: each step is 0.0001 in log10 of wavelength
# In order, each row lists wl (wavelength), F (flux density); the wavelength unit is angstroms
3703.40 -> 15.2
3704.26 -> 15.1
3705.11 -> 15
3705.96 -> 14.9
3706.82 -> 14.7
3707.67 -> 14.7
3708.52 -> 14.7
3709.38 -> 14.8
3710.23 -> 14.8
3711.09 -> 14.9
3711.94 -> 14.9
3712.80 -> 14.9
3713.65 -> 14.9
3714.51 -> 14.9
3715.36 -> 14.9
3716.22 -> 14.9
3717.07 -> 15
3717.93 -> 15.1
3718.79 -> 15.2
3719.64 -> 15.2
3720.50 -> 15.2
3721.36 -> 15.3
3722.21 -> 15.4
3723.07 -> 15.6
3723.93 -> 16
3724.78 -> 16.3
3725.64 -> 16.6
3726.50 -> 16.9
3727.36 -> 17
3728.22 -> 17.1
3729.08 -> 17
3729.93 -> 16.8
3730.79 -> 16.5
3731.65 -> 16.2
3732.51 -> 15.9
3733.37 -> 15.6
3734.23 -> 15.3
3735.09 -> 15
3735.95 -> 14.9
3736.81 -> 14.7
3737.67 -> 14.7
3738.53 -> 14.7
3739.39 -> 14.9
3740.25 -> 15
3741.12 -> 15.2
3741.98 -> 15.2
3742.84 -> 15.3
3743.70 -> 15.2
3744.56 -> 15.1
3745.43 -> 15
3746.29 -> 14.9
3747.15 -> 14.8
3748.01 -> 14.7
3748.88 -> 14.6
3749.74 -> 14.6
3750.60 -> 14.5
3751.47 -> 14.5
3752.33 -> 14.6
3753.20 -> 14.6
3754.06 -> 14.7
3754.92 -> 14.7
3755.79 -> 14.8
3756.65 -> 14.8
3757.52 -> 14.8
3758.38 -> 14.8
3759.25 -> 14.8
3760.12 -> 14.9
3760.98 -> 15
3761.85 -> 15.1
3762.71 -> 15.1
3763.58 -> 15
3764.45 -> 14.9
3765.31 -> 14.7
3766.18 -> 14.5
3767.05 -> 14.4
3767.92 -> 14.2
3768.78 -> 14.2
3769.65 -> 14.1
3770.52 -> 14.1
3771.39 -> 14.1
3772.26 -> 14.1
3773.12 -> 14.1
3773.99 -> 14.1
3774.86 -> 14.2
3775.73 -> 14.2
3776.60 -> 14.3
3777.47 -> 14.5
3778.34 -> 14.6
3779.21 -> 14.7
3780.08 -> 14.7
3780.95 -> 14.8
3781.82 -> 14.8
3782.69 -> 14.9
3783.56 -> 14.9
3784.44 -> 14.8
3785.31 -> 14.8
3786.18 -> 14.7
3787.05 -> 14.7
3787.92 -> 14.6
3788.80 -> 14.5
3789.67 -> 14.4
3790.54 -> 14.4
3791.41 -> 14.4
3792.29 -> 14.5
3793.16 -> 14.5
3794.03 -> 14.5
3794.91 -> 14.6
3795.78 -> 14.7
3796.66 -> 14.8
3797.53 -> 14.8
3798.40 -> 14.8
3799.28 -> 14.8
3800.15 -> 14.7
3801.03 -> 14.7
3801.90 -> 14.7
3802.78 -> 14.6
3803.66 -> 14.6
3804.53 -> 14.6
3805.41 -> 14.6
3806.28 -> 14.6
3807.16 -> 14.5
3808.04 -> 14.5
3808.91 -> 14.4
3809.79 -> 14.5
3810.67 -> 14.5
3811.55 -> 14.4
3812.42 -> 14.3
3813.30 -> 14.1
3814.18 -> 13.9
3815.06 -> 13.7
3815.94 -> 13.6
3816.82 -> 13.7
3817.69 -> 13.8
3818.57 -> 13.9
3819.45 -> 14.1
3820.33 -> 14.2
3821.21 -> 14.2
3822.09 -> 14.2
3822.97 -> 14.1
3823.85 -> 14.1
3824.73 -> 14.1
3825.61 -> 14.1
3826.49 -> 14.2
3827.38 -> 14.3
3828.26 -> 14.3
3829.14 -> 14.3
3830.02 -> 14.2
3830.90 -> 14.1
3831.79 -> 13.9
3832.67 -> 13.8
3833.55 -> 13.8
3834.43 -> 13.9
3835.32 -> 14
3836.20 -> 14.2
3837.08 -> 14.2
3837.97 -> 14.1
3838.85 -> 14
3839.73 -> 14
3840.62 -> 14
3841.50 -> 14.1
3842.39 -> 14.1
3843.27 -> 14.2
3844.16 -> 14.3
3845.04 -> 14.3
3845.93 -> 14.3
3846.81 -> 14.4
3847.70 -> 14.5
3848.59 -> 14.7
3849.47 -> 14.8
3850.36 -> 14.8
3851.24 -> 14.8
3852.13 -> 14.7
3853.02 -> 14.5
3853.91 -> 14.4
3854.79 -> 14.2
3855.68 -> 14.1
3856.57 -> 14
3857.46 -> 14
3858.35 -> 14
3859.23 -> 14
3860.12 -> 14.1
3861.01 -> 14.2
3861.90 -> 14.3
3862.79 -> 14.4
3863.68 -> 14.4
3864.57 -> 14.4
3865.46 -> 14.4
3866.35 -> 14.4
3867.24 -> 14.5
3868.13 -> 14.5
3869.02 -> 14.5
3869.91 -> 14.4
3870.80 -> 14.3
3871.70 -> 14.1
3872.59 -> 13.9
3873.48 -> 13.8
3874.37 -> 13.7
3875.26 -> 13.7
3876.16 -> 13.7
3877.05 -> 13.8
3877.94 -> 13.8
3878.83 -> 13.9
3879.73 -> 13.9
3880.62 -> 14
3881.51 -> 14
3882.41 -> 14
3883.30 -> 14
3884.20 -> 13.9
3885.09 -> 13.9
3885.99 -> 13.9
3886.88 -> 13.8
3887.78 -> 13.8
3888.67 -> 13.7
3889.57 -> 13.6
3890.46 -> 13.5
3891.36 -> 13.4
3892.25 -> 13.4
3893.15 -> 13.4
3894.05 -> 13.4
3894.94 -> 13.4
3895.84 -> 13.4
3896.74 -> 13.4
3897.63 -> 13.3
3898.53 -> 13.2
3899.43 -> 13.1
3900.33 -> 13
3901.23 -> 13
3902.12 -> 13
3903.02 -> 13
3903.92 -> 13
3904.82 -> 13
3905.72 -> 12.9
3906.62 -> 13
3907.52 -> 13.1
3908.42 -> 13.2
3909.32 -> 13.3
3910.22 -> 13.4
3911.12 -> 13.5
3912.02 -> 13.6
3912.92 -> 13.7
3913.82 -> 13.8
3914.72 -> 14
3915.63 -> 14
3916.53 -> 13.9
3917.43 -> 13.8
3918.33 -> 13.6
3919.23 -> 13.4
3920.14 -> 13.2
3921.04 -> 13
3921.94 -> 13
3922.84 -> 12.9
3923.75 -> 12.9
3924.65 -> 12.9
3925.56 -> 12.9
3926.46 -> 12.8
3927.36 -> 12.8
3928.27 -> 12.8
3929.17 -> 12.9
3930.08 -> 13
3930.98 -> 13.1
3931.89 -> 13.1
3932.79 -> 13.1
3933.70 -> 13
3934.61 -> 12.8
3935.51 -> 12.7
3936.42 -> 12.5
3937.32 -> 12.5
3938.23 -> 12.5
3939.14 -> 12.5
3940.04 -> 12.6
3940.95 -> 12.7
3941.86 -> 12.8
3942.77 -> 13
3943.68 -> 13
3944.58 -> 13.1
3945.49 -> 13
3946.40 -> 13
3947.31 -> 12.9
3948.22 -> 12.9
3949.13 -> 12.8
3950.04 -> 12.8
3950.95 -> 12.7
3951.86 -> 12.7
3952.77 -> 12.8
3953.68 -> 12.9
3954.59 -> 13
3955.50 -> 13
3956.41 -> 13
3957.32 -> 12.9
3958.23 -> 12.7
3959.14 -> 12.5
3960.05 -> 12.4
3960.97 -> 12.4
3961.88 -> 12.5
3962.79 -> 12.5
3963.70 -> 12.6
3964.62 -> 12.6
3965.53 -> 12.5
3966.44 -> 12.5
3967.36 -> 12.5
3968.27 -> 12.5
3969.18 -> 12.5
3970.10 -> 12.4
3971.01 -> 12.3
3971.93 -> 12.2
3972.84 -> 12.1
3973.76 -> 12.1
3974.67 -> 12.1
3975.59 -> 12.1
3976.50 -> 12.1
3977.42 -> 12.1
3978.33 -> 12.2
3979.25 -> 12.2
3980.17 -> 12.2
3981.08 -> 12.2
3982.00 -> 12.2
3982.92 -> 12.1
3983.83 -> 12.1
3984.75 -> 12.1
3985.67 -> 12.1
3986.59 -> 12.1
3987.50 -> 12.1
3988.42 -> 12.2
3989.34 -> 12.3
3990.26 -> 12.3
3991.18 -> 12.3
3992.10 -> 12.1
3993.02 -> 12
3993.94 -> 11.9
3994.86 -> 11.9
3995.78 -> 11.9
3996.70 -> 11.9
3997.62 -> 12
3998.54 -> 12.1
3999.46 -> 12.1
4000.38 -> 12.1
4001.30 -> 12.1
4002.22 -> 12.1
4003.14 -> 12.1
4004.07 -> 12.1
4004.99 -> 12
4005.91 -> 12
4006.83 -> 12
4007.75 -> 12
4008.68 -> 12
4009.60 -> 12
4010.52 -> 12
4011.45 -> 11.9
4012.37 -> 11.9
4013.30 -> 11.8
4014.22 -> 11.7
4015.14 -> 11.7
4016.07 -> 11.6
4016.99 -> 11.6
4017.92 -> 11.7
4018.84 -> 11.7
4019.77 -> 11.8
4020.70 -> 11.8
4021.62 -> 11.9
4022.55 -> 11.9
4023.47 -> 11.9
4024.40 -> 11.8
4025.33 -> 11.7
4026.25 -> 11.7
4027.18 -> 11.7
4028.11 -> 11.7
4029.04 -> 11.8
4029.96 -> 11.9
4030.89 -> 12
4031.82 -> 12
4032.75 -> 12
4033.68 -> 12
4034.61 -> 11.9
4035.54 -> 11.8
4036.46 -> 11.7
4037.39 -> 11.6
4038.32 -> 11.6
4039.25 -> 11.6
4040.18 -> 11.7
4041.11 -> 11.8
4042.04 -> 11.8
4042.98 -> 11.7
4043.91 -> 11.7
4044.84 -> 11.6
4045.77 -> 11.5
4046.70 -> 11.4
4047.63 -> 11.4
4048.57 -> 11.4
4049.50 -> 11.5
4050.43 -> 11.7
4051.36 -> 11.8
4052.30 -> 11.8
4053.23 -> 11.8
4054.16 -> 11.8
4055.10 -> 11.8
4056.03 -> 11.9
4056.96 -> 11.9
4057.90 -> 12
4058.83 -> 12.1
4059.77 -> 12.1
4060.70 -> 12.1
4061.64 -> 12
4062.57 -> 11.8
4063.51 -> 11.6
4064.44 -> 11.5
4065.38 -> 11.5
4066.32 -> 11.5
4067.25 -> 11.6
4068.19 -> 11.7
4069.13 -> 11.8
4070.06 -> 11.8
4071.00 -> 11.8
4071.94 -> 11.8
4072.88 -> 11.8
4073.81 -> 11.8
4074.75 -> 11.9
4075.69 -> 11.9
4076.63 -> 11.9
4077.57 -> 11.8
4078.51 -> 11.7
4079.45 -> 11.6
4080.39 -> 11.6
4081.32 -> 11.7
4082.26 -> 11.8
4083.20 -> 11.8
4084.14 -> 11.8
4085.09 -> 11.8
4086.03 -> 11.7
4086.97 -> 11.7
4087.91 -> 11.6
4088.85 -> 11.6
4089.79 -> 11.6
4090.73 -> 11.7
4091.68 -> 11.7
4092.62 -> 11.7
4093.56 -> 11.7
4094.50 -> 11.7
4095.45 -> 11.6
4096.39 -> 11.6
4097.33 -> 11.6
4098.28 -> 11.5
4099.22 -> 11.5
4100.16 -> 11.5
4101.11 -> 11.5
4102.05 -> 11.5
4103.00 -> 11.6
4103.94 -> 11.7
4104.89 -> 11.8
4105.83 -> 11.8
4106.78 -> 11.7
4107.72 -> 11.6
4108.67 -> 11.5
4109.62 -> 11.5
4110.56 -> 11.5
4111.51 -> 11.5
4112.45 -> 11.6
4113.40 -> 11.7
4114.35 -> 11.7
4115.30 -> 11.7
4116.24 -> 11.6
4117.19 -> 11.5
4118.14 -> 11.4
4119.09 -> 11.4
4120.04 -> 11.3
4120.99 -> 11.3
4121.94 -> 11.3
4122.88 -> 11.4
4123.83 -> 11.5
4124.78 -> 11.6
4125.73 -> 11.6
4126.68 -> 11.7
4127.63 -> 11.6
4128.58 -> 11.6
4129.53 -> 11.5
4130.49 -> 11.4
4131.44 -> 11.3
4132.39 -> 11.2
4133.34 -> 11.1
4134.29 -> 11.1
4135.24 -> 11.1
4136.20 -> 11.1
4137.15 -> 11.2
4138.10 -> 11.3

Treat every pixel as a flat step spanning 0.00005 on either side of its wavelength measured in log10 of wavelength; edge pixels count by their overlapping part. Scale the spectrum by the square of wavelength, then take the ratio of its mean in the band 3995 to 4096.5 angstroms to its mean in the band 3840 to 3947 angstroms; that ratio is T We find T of 0.94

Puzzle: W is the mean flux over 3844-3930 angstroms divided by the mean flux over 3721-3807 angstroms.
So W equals 0.92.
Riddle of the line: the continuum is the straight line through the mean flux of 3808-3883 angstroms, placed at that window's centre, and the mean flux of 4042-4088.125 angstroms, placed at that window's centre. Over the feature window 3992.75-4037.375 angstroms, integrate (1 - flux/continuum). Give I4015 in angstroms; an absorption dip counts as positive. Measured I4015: 1.5 angstroms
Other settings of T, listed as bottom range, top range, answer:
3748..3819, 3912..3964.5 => 0.97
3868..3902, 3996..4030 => 0.93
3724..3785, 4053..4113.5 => 0.92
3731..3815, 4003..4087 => 0.92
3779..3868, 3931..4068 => 0.93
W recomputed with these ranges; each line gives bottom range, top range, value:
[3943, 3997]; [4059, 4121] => 0.94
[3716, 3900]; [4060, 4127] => 0.80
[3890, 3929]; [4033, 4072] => 0.88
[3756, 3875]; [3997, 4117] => 0.82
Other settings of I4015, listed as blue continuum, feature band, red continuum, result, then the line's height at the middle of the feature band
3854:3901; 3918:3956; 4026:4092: 0.8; 13.2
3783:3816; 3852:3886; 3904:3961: -0.9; 13.7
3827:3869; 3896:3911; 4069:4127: 0.6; 13.7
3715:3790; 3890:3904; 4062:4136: 0.3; 13.6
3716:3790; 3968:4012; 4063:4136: 1.9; 12.7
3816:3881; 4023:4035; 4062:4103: 0.4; 12.2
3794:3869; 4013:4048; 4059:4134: 1.6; 12.3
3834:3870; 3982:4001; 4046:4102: 0.9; 12.7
